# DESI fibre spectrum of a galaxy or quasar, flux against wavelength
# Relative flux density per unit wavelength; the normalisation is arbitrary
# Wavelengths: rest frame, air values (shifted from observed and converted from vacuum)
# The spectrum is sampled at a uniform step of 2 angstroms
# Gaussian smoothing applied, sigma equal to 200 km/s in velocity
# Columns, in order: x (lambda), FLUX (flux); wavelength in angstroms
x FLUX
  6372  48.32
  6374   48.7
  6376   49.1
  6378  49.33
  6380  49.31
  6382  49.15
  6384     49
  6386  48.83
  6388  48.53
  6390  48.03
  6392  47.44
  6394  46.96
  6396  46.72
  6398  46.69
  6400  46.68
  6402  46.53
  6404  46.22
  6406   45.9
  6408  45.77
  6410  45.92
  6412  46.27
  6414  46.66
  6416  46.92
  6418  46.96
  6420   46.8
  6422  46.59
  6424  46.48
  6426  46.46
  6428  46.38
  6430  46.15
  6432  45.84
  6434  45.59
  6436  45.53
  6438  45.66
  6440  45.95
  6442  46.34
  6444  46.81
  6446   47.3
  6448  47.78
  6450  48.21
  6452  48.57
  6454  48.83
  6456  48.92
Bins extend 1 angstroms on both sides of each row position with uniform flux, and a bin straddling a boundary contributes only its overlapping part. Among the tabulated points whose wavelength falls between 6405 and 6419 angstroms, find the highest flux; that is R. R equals 46.96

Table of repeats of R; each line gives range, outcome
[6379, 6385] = 49.31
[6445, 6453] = 48.57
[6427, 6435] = 46.38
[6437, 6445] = 46.81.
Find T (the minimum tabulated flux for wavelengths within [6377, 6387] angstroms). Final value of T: 48.83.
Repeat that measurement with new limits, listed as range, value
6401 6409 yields 45.77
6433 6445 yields 45.53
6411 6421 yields 46.27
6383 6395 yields 46.96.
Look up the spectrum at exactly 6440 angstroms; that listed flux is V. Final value 45.95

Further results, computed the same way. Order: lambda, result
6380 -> 49.31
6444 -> 46.81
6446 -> 47.3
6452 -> 48.57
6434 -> 45.59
